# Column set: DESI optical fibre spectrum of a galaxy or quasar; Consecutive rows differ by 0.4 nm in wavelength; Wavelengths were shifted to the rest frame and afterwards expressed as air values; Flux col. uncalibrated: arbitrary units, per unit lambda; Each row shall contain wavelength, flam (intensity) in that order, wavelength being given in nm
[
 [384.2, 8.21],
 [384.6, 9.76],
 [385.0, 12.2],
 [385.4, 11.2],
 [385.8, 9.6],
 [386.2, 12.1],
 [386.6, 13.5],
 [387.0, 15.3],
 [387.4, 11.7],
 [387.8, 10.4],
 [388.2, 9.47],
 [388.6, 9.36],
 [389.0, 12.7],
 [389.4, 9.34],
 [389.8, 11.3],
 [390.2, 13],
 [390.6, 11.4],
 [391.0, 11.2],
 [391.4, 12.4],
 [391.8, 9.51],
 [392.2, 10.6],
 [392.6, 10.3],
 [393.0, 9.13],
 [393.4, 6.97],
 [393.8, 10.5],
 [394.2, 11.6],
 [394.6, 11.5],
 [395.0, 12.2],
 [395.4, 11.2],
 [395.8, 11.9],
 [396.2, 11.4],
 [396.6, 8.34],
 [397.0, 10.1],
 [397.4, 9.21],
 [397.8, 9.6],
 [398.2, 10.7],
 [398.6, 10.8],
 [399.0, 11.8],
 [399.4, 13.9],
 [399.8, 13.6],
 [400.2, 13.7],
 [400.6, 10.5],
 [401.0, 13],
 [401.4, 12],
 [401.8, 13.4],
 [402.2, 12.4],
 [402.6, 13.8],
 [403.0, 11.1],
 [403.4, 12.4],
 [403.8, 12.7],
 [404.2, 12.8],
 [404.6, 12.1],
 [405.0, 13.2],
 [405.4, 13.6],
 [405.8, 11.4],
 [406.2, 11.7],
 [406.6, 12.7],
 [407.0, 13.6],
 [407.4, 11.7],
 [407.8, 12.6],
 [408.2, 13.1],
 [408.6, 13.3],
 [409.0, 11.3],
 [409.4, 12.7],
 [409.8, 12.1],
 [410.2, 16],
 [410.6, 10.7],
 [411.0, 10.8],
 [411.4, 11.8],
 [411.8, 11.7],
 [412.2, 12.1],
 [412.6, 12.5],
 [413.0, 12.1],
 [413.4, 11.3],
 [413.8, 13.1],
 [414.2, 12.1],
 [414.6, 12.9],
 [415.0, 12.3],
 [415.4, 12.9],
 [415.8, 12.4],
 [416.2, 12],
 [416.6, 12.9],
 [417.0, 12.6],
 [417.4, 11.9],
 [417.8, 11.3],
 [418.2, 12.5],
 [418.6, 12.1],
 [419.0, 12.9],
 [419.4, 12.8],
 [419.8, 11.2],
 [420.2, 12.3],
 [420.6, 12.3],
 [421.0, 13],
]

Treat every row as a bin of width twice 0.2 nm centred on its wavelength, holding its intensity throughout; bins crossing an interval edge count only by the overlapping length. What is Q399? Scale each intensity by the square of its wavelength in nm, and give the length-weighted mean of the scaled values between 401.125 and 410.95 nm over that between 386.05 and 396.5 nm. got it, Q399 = 1.22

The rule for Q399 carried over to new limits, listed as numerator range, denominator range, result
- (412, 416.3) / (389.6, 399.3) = 1.27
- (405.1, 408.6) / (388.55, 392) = 1.22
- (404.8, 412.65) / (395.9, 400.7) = 1.17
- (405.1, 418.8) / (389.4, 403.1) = 1.18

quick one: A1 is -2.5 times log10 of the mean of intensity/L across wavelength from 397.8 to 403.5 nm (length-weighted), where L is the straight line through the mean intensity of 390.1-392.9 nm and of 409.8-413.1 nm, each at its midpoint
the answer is -0.06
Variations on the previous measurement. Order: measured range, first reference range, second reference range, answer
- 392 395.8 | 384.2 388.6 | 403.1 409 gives 0.12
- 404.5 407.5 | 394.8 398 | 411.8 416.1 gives -0.09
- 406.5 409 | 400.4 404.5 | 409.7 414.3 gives -0.04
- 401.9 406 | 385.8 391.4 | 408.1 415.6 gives -0.04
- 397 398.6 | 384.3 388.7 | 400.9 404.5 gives 0.22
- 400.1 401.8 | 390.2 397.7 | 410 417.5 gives -0.11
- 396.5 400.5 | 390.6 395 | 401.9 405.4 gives 0.04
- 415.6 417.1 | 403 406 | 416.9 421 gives -0.02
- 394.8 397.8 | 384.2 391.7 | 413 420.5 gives 0.10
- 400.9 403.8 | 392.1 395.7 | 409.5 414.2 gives -0.12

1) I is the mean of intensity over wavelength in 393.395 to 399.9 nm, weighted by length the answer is 11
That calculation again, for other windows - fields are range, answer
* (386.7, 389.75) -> 11.3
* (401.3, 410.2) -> 12.6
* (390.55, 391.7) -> 11.5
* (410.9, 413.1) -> 11.9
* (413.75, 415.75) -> 12.6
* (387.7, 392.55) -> 10.9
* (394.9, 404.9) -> 11.8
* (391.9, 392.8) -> 10.3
